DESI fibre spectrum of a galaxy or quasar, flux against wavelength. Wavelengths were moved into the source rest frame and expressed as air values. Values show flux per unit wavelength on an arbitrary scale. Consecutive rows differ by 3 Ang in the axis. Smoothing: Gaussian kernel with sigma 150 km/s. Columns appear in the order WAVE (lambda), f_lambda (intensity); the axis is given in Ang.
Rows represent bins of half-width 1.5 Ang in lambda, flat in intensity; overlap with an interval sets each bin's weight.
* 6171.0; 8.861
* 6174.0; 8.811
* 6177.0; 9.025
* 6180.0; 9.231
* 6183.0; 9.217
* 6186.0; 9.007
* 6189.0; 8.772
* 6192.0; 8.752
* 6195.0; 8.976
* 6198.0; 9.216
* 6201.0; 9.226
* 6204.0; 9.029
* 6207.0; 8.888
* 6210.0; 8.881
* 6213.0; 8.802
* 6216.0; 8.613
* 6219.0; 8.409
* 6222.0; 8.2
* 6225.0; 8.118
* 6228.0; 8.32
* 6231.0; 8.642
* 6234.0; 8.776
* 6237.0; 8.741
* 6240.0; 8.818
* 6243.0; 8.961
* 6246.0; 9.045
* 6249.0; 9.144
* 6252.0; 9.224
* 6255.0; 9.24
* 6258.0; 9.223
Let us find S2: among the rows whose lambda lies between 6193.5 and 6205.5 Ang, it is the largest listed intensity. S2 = 9.226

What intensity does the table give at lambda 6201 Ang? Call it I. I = 9.226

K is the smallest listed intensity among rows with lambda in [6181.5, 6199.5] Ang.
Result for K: 8.752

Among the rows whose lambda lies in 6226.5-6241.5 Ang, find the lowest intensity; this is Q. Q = 8.32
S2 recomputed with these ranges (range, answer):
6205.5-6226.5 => 8.888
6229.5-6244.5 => 8.961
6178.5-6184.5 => 9.231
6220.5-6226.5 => 8.2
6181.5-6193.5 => 9.217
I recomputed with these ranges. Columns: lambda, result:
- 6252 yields 9.224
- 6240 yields 8.818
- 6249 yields 9.144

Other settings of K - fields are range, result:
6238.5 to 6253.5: 8.818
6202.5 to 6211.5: 8.881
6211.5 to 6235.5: 8.118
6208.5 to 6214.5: 8.802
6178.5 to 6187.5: 9.007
